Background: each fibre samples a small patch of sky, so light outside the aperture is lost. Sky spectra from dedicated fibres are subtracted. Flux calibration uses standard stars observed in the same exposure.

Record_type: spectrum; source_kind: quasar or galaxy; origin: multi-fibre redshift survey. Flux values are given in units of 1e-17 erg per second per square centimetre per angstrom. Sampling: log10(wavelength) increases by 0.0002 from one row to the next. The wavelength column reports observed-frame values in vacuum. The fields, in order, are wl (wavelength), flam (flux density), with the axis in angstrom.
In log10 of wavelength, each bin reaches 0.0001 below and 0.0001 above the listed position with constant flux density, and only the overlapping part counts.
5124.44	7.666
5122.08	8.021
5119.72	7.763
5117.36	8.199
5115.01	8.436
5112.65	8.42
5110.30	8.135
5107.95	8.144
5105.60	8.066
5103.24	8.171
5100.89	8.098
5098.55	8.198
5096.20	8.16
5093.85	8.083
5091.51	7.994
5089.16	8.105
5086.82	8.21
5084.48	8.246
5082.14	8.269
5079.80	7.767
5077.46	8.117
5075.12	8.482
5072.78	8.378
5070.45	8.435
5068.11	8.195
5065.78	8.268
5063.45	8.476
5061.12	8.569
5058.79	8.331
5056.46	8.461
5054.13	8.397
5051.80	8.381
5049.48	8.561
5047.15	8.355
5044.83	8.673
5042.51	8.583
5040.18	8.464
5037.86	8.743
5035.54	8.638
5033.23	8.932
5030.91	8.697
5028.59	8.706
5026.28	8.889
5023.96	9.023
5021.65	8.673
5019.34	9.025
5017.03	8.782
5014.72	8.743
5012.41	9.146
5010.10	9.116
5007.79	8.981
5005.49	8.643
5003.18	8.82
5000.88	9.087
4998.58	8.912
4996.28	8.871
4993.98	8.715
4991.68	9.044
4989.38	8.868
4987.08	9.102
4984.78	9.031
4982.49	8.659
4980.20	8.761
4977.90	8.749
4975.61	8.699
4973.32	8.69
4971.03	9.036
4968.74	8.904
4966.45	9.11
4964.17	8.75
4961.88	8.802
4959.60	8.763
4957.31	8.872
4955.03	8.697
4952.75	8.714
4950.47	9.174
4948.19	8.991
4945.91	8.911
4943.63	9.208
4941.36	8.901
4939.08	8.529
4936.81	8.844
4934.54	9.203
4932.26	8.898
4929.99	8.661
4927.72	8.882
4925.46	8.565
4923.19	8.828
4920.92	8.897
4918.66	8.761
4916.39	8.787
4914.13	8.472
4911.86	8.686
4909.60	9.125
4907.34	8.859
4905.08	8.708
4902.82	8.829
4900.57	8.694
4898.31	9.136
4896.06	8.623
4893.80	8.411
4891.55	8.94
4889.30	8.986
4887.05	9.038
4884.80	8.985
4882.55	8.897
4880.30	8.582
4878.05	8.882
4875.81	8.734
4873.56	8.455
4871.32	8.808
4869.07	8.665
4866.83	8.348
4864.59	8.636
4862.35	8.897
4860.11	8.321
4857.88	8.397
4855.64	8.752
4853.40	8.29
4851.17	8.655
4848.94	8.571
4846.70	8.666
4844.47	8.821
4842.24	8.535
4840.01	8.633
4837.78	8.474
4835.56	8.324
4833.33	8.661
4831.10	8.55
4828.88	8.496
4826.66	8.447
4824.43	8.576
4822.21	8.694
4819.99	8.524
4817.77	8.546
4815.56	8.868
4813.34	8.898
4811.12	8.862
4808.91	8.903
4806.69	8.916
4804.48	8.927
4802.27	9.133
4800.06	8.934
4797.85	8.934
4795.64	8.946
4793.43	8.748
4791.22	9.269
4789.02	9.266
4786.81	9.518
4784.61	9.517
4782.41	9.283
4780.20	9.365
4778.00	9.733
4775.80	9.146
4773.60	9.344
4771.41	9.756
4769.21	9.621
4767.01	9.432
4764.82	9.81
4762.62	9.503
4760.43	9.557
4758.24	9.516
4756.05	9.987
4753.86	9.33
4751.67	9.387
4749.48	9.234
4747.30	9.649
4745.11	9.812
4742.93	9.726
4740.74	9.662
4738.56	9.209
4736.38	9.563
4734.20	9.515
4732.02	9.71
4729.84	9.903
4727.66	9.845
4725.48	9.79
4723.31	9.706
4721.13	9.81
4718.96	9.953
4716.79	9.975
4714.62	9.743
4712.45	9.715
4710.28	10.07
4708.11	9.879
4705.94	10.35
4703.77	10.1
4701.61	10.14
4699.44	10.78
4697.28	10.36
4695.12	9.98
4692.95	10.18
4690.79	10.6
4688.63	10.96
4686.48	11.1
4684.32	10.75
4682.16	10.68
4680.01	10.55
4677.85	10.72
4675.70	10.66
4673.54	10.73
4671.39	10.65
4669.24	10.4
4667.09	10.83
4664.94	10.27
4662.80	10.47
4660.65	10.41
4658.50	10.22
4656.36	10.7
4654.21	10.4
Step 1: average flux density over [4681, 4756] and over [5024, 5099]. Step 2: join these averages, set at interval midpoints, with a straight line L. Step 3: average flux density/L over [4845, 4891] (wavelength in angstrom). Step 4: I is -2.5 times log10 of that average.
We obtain 0.07 mag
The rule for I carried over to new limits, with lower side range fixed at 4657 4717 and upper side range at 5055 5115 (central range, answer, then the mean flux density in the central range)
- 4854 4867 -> 0.11 mag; 8.56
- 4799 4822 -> 0.10 mag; 8.85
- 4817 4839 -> 0.13 mag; 8.53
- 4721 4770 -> 0.05 mag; 9.62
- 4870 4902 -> 0.06 mag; 8.8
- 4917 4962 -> 0.02 mag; 8.86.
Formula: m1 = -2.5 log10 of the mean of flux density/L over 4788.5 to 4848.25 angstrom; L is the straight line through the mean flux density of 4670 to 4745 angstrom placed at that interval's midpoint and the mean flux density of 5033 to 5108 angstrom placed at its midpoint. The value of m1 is 0.10 mag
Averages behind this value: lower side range 10.1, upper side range 8.33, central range 8.75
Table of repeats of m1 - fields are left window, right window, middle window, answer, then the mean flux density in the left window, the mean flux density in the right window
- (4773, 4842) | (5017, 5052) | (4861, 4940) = 0.01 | 8.91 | 8.7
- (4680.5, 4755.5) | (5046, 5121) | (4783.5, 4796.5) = 0.05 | 9.98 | 8.24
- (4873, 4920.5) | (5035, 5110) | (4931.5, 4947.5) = -0.03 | 8.8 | 8.31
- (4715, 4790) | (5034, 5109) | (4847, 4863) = 0.08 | 9.59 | 8.32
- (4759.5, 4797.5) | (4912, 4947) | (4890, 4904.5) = 0.02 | 9.39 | 8.82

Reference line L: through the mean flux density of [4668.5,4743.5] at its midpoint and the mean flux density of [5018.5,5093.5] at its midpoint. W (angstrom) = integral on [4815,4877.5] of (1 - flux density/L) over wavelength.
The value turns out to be 5.89 angstrom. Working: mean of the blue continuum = 10.2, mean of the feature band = 8.58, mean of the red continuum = 8.46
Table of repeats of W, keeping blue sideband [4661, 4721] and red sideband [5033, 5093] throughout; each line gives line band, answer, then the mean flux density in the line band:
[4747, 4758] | 0.6 angstrom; 9.51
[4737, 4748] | 0.5 angstrom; 9.61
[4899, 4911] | 0.5 angstrom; 8.85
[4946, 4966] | 0.2 angstrom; 8.86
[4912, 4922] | 0.5 angstrom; 8.72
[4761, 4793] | 1.5 angstrom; 9.45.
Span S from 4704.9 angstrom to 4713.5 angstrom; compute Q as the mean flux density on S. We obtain 10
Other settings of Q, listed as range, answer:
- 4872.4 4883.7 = 8.71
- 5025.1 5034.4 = 8.81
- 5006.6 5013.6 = 9.08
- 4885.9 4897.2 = 8.8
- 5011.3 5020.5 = 8.92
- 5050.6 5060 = 8.39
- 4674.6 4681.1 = 10.6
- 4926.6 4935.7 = 8.91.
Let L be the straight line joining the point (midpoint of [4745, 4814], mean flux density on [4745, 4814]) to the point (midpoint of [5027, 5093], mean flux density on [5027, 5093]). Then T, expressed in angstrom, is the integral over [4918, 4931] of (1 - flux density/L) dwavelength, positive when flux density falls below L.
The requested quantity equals 0.12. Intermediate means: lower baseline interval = 9.31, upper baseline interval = 8.41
